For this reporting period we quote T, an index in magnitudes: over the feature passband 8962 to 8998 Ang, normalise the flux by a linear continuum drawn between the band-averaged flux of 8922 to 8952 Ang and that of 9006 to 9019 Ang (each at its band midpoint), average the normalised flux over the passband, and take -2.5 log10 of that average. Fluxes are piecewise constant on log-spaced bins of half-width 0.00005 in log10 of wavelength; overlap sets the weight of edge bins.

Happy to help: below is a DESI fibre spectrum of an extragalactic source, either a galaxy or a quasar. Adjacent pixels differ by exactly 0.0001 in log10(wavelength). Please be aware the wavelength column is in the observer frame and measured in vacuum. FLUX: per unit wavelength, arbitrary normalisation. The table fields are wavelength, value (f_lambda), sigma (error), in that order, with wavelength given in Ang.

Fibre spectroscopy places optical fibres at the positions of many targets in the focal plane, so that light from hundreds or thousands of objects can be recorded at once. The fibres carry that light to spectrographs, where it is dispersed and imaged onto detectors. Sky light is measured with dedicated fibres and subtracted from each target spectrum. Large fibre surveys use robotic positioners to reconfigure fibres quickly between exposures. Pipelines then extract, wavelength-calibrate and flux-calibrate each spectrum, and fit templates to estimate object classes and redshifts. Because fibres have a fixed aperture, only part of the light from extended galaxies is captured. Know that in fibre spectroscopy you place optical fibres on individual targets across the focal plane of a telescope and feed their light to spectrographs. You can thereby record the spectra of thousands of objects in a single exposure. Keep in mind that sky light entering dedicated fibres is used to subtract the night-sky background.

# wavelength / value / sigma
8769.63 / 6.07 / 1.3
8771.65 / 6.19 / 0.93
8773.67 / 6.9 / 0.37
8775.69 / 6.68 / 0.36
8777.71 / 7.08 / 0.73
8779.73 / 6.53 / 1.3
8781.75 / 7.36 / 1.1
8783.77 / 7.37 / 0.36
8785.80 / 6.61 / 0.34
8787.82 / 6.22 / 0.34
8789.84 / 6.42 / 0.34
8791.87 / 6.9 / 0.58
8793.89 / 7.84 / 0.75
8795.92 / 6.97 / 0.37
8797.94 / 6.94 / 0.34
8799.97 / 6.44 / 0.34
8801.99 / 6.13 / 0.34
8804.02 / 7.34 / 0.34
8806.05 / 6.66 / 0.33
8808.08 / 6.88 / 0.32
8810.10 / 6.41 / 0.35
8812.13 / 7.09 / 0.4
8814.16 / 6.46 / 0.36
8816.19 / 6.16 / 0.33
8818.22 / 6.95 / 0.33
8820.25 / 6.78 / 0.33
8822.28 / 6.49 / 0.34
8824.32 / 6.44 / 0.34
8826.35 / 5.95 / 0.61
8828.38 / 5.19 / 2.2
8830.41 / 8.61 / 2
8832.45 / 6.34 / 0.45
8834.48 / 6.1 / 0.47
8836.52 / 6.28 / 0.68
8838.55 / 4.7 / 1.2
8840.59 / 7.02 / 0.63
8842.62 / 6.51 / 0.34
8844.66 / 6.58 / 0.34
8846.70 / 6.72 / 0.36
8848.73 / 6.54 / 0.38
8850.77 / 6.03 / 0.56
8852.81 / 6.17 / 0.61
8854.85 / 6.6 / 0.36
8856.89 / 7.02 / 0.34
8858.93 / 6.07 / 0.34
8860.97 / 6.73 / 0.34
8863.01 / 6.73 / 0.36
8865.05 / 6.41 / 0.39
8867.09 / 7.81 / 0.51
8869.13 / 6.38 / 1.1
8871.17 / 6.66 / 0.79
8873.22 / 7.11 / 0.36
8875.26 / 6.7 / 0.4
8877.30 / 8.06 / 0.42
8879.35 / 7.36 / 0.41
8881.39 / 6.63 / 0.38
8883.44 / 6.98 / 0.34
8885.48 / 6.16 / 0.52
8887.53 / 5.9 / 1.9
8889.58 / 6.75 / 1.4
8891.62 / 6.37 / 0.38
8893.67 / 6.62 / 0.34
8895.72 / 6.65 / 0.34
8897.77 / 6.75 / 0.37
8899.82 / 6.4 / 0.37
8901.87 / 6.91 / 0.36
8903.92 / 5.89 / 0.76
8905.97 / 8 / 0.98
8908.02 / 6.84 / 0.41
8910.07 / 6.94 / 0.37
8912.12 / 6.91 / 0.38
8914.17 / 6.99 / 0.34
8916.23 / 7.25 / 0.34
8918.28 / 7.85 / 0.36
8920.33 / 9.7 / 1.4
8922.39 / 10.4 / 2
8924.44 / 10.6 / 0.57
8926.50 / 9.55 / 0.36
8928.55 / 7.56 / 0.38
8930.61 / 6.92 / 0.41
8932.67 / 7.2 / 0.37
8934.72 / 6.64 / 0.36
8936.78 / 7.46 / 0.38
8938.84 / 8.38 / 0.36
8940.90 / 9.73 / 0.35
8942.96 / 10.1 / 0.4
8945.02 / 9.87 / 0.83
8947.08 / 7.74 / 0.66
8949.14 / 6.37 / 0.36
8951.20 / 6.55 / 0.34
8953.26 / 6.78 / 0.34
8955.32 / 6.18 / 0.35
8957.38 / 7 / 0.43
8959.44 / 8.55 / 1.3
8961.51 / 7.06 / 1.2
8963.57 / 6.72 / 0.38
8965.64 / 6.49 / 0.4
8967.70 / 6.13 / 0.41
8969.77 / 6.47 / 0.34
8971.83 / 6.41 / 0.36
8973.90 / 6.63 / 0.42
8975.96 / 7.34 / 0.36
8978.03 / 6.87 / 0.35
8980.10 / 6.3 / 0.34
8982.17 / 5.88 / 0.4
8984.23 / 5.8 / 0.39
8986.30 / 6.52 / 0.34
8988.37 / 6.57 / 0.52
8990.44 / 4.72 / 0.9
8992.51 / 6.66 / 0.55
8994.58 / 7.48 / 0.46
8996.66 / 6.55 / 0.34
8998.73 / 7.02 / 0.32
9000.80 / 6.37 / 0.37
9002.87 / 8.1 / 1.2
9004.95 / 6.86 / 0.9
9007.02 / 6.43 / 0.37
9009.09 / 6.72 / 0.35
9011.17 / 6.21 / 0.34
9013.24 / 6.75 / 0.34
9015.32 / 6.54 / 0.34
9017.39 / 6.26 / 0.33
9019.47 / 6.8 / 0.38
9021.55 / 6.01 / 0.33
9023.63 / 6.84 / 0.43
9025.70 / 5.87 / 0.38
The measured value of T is 0.13 mag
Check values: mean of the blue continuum 8.31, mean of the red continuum 6.5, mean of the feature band 6.46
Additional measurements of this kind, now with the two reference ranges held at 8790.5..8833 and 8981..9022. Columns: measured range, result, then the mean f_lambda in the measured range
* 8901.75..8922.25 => -0.13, 7.48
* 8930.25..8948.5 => -0.24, 8.23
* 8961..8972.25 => 0.00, 6.53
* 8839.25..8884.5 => -0.01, 6.75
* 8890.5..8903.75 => 0.01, 6.57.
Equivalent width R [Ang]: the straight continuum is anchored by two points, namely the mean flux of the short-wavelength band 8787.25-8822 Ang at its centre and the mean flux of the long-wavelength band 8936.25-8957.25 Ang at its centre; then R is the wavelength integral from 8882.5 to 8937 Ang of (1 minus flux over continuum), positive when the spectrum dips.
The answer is 1.9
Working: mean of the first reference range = 6.74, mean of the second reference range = 7.89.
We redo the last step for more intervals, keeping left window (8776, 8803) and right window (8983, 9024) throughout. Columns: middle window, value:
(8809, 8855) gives 2.29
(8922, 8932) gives -3.31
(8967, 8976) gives 0.09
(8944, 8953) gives -1.27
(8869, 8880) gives -0.60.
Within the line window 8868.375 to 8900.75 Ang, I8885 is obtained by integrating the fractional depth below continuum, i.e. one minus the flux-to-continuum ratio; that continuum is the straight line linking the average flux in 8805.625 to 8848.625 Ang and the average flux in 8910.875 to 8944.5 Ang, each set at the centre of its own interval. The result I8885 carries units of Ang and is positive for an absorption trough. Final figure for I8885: 3.5 Ang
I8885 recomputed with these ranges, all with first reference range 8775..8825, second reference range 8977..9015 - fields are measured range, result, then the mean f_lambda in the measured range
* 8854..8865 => 0.1 Ang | 6.61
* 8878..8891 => 0.0 Ang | 6.66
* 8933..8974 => -4.9 Ang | 7.38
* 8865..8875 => -0.3 Ang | 6.91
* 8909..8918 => -0.6 Ang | 7.09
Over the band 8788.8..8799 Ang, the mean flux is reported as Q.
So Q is 7.01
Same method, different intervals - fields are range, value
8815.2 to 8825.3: 6.56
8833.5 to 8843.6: 6.12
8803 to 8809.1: 6.96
